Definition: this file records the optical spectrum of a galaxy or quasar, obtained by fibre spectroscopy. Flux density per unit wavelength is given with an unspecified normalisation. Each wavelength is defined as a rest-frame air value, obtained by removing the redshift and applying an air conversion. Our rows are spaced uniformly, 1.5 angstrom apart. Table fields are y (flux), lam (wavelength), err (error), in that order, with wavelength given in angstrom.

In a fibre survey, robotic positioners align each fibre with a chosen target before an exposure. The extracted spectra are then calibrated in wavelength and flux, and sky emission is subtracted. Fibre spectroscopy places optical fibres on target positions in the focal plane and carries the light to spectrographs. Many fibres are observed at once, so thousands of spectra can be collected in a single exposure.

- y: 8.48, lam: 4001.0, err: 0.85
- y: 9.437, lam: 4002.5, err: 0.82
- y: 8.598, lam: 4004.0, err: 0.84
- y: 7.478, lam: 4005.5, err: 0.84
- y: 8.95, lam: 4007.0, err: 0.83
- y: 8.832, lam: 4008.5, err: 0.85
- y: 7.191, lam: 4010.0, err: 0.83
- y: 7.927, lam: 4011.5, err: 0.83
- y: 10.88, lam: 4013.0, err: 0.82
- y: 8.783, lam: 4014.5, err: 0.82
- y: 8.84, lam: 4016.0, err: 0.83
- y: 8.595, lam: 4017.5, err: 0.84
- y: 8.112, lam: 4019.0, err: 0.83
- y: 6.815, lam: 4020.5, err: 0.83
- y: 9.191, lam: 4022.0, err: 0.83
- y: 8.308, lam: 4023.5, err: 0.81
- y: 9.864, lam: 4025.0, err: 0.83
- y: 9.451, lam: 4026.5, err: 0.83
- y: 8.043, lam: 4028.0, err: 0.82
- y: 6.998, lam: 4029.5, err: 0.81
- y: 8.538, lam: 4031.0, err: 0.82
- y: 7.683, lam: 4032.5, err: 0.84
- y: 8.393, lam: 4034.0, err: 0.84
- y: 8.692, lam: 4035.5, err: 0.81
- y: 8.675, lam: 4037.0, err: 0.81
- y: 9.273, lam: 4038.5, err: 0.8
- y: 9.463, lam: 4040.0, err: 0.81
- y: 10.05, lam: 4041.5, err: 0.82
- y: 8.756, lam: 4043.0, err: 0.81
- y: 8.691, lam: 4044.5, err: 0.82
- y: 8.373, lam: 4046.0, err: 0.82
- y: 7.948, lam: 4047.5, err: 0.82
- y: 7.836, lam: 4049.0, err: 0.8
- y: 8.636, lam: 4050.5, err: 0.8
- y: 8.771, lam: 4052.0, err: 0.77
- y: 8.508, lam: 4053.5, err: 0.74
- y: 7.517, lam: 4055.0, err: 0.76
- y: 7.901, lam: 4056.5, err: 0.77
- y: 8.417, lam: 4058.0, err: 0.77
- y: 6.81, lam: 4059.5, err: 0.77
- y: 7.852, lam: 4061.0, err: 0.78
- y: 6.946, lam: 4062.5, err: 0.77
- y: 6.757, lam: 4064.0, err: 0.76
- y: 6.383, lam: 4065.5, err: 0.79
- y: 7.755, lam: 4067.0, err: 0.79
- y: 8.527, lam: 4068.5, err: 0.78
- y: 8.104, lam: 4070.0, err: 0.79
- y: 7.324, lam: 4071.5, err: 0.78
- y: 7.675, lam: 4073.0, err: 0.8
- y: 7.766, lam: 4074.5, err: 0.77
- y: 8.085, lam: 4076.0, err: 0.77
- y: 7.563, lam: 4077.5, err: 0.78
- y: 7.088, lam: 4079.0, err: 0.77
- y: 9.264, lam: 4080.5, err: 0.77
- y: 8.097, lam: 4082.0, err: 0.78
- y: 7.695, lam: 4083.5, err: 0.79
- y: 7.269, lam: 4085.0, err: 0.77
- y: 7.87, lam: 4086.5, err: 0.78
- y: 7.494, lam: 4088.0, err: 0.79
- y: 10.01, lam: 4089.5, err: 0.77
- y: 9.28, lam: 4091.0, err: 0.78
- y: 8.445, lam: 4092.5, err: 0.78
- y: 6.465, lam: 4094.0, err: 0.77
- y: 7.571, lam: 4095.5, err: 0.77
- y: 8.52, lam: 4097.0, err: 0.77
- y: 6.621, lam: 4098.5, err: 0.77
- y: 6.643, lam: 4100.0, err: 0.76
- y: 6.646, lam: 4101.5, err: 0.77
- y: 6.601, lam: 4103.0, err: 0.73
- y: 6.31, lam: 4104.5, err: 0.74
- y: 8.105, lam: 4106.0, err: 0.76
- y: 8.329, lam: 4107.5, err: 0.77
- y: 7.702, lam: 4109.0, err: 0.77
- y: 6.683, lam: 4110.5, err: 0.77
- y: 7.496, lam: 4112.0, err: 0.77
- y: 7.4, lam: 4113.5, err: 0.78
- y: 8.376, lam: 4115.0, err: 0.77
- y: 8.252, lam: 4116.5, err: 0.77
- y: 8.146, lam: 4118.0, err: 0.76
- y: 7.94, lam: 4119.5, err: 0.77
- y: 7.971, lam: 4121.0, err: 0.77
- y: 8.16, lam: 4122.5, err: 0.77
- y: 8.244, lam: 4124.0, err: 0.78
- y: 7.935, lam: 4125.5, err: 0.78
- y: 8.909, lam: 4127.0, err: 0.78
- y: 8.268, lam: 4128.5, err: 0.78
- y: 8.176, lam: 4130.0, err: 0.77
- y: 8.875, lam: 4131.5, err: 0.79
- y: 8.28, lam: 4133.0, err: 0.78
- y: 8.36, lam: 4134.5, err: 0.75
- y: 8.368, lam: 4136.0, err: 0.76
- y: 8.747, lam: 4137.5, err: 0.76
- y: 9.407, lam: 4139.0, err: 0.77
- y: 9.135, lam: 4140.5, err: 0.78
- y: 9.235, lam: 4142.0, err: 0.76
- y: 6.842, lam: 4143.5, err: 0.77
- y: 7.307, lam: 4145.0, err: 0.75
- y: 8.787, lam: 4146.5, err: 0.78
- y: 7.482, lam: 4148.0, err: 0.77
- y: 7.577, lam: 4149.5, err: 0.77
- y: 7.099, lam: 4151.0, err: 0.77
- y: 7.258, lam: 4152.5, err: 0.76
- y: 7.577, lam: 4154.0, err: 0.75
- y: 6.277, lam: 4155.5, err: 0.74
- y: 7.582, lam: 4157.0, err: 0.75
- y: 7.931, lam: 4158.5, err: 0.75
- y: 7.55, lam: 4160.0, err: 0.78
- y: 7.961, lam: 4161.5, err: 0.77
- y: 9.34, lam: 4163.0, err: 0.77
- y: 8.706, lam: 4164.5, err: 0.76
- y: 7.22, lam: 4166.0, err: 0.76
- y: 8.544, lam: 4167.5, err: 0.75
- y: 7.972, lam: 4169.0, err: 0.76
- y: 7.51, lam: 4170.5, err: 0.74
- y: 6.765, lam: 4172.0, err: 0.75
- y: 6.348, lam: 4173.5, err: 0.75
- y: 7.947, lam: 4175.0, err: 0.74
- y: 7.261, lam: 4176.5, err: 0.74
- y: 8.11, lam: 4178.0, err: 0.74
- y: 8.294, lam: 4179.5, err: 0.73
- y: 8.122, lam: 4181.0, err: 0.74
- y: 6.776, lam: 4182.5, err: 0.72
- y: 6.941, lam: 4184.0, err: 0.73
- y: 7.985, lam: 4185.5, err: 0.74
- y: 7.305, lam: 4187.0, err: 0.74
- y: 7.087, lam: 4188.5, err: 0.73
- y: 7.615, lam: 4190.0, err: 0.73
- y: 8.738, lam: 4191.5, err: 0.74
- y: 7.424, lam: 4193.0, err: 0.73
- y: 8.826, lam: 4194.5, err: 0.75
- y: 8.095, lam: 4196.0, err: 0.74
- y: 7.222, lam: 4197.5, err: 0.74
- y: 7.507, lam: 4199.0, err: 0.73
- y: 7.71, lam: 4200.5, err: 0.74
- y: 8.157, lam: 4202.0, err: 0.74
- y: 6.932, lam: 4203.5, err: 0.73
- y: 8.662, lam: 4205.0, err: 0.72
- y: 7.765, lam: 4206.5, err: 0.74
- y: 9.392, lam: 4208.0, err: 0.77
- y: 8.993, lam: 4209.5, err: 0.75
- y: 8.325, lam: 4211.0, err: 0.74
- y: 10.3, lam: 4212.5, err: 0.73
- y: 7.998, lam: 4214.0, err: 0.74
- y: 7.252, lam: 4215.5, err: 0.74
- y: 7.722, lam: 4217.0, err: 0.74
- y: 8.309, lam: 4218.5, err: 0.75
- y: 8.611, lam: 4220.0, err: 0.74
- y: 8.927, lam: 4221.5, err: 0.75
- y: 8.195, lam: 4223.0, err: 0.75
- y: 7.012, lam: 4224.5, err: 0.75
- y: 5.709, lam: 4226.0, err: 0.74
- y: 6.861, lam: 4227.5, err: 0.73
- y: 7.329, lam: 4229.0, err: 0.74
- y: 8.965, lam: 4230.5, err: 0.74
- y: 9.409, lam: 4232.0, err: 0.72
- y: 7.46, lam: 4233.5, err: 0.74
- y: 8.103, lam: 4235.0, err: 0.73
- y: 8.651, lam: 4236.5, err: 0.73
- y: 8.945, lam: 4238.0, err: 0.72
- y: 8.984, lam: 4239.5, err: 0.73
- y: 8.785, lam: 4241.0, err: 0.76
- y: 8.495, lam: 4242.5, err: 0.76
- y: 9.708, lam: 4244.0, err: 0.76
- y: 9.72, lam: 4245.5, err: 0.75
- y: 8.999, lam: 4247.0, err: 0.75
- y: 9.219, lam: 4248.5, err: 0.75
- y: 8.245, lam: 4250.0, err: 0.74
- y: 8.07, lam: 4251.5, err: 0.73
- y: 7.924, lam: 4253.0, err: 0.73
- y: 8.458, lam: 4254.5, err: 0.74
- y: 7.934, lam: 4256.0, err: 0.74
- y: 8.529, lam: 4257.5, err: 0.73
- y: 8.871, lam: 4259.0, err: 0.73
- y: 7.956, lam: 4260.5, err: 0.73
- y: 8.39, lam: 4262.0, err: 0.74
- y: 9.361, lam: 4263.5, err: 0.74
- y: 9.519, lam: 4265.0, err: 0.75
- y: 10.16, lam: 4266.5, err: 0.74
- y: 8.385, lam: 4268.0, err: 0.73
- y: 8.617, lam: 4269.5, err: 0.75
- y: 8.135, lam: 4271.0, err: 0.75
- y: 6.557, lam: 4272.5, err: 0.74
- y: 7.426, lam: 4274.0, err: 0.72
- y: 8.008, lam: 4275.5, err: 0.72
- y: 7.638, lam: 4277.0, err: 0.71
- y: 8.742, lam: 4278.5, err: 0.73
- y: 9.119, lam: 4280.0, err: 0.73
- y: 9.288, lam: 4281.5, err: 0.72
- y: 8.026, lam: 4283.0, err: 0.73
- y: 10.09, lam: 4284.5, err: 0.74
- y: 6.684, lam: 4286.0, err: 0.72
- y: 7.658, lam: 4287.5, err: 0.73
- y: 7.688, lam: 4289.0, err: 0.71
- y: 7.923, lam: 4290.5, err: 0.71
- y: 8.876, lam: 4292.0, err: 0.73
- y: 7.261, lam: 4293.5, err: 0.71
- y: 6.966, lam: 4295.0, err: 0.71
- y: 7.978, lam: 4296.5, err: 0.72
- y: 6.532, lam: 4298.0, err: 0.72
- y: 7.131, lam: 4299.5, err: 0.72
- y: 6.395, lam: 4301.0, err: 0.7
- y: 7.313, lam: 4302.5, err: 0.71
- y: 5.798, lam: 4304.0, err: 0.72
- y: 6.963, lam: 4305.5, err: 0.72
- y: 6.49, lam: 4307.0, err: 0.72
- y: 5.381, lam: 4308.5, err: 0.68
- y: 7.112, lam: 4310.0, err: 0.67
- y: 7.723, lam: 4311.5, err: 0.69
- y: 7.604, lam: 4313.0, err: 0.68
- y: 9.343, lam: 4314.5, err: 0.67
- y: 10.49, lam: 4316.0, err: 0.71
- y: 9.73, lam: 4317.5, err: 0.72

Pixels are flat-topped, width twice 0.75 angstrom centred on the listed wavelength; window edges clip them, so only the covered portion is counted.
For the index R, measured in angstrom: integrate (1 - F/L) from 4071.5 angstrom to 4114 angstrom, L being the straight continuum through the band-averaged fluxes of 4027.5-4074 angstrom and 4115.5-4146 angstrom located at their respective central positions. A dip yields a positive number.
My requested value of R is 2.9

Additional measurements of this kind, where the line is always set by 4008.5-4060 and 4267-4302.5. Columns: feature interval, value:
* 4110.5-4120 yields 0.5 angstrom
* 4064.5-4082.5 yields 1.3 angstrom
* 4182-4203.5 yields 1.2 angstrom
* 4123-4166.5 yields 0.7 angstrom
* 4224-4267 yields -2.7 angstrom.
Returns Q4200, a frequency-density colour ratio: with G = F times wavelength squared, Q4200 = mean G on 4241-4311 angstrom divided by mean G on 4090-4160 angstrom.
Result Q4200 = 1.1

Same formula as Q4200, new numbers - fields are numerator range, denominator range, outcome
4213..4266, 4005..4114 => 1.14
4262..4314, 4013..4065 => 1.05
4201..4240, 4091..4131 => 1.12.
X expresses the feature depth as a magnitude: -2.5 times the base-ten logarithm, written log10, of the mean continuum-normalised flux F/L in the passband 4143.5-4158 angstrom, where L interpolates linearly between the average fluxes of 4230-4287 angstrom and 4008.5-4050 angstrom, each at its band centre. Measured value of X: 0.16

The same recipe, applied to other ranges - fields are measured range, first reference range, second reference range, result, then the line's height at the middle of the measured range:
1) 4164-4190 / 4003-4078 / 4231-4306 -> 0.09 mag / 8.24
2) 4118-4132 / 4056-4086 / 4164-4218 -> -0.07 mag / 7.76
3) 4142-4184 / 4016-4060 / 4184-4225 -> 0.07 mag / 8.16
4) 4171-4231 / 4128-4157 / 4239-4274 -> 0.07 mag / 8.34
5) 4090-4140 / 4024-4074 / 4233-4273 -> 0.05 mag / 8.33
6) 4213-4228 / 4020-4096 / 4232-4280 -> 0.10 mag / 8.47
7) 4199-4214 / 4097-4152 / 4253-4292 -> -0.03 mag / 8.16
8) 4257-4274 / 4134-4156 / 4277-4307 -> -0.11 mag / 7.73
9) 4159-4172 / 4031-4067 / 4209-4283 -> 0.04 mag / 8.32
